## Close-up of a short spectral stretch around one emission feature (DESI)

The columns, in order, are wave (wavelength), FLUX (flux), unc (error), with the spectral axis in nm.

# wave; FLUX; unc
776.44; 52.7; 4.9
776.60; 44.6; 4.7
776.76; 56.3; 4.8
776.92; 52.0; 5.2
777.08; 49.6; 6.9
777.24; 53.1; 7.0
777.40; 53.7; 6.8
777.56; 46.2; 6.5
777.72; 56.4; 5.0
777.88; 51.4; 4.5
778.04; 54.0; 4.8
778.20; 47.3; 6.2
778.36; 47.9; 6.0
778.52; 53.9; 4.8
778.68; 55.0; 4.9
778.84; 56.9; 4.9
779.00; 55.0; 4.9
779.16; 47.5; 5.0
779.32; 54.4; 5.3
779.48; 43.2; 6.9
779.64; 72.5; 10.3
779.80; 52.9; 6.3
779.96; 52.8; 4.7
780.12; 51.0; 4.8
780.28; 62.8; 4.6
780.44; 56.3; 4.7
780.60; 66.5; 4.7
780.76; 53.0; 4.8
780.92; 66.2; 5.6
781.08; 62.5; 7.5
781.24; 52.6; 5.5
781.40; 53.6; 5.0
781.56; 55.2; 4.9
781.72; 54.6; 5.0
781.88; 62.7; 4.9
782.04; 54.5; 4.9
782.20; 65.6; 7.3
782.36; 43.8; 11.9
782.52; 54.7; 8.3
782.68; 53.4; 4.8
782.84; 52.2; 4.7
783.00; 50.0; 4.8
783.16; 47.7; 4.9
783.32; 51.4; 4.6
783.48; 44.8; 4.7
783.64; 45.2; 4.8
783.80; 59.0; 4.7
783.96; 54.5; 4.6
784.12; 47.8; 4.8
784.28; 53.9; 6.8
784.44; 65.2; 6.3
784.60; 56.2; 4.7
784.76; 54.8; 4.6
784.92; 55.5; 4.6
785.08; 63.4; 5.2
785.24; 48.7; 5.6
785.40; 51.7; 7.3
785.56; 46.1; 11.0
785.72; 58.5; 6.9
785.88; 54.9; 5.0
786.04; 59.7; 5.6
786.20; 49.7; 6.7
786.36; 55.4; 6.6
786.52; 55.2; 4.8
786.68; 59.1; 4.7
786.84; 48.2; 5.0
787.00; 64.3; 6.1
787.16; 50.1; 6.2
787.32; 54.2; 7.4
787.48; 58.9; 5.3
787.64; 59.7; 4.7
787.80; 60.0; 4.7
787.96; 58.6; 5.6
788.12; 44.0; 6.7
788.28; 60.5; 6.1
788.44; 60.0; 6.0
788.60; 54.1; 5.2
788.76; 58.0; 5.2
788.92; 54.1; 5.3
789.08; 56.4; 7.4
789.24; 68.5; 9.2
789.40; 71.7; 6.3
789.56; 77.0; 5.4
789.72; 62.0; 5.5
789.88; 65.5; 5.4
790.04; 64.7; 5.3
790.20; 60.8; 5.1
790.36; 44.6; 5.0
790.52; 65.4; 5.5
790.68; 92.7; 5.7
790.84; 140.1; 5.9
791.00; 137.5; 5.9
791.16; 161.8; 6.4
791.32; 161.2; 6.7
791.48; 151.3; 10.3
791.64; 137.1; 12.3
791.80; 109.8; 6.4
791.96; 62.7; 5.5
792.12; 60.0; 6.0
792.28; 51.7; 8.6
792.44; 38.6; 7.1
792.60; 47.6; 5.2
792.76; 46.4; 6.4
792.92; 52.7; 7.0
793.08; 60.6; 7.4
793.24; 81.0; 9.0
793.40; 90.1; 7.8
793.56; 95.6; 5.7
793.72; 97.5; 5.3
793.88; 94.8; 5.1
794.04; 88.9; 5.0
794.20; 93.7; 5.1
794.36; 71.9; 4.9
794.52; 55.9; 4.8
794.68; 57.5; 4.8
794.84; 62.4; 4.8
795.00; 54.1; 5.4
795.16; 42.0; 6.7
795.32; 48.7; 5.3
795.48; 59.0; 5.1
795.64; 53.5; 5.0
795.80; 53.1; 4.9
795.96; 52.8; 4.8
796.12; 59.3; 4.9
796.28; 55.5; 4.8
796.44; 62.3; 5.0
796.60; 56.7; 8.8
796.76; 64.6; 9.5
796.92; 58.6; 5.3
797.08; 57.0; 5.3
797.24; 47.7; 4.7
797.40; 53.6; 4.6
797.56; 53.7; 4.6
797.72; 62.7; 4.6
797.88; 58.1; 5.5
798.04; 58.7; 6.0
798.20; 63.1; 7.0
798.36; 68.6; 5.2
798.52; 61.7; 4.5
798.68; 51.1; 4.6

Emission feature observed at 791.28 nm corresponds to H-alpha 6563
